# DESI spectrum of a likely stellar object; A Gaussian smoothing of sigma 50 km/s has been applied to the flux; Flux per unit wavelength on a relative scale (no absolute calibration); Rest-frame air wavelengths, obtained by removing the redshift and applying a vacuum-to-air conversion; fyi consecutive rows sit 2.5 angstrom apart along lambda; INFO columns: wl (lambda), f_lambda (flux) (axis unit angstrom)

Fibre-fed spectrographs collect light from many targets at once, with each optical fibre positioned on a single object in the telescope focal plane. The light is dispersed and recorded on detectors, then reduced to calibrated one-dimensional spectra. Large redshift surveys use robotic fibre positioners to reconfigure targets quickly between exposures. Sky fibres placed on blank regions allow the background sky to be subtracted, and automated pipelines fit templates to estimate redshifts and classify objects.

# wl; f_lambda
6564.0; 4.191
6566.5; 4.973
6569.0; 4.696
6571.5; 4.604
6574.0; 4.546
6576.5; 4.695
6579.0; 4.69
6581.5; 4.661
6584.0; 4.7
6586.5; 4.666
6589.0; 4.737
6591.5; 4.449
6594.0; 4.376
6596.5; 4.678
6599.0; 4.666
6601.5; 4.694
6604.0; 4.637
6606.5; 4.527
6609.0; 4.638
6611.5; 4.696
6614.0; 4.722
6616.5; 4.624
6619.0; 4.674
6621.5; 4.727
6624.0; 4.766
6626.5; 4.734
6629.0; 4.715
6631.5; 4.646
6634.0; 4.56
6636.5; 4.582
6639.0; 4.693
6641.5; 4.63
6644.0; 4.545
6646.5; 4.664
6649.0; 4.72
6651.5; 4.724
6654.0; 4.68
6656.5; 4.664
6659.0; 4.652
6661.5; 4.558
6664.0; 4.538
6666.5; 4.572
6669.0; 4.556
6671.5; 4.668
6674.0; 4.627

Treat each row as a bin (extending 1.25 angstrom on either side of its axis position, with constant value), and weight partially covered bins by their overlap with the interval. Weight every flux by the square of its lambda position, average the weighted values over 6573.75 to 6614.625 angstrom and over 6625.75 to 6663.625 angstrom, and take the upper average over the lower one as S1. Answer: 1.02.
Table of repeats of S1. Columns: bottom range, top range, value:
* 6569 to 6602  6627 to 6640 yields 1.02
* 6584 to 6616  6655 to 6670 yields 1.01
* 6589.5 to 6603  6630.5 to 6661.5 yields 1.03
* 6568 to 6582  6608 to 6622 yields 1.02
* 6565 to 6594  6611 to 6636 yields 1.02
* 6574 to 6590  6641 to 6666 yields 1.01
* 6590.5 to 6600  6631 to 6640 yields 1.03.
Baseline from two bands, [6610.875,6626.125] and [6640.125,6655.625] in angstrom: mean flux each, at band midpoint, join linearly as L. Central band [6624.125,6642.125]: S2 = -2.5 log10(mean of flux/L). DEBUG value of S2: 0.01 mag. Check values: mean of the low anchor 4.7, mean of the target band 4.66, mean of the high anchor 4.66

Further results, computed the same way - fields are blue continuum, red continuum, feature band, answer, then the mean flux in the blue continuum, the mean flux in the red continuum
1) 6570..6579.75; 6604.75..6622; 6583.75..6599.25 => 0.01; 4.63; 4.65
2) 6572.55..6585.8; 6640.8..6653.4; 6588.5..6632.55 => 0.00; 4.66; 4.66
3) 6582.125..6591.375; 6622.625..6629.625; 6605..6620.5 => 0.02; 4.67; 4.74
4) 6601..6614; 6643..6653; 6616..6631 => -0.01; 4.64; 4.67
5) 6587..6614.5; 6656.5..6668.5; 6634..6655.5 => -0.01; 4.62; 4.59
